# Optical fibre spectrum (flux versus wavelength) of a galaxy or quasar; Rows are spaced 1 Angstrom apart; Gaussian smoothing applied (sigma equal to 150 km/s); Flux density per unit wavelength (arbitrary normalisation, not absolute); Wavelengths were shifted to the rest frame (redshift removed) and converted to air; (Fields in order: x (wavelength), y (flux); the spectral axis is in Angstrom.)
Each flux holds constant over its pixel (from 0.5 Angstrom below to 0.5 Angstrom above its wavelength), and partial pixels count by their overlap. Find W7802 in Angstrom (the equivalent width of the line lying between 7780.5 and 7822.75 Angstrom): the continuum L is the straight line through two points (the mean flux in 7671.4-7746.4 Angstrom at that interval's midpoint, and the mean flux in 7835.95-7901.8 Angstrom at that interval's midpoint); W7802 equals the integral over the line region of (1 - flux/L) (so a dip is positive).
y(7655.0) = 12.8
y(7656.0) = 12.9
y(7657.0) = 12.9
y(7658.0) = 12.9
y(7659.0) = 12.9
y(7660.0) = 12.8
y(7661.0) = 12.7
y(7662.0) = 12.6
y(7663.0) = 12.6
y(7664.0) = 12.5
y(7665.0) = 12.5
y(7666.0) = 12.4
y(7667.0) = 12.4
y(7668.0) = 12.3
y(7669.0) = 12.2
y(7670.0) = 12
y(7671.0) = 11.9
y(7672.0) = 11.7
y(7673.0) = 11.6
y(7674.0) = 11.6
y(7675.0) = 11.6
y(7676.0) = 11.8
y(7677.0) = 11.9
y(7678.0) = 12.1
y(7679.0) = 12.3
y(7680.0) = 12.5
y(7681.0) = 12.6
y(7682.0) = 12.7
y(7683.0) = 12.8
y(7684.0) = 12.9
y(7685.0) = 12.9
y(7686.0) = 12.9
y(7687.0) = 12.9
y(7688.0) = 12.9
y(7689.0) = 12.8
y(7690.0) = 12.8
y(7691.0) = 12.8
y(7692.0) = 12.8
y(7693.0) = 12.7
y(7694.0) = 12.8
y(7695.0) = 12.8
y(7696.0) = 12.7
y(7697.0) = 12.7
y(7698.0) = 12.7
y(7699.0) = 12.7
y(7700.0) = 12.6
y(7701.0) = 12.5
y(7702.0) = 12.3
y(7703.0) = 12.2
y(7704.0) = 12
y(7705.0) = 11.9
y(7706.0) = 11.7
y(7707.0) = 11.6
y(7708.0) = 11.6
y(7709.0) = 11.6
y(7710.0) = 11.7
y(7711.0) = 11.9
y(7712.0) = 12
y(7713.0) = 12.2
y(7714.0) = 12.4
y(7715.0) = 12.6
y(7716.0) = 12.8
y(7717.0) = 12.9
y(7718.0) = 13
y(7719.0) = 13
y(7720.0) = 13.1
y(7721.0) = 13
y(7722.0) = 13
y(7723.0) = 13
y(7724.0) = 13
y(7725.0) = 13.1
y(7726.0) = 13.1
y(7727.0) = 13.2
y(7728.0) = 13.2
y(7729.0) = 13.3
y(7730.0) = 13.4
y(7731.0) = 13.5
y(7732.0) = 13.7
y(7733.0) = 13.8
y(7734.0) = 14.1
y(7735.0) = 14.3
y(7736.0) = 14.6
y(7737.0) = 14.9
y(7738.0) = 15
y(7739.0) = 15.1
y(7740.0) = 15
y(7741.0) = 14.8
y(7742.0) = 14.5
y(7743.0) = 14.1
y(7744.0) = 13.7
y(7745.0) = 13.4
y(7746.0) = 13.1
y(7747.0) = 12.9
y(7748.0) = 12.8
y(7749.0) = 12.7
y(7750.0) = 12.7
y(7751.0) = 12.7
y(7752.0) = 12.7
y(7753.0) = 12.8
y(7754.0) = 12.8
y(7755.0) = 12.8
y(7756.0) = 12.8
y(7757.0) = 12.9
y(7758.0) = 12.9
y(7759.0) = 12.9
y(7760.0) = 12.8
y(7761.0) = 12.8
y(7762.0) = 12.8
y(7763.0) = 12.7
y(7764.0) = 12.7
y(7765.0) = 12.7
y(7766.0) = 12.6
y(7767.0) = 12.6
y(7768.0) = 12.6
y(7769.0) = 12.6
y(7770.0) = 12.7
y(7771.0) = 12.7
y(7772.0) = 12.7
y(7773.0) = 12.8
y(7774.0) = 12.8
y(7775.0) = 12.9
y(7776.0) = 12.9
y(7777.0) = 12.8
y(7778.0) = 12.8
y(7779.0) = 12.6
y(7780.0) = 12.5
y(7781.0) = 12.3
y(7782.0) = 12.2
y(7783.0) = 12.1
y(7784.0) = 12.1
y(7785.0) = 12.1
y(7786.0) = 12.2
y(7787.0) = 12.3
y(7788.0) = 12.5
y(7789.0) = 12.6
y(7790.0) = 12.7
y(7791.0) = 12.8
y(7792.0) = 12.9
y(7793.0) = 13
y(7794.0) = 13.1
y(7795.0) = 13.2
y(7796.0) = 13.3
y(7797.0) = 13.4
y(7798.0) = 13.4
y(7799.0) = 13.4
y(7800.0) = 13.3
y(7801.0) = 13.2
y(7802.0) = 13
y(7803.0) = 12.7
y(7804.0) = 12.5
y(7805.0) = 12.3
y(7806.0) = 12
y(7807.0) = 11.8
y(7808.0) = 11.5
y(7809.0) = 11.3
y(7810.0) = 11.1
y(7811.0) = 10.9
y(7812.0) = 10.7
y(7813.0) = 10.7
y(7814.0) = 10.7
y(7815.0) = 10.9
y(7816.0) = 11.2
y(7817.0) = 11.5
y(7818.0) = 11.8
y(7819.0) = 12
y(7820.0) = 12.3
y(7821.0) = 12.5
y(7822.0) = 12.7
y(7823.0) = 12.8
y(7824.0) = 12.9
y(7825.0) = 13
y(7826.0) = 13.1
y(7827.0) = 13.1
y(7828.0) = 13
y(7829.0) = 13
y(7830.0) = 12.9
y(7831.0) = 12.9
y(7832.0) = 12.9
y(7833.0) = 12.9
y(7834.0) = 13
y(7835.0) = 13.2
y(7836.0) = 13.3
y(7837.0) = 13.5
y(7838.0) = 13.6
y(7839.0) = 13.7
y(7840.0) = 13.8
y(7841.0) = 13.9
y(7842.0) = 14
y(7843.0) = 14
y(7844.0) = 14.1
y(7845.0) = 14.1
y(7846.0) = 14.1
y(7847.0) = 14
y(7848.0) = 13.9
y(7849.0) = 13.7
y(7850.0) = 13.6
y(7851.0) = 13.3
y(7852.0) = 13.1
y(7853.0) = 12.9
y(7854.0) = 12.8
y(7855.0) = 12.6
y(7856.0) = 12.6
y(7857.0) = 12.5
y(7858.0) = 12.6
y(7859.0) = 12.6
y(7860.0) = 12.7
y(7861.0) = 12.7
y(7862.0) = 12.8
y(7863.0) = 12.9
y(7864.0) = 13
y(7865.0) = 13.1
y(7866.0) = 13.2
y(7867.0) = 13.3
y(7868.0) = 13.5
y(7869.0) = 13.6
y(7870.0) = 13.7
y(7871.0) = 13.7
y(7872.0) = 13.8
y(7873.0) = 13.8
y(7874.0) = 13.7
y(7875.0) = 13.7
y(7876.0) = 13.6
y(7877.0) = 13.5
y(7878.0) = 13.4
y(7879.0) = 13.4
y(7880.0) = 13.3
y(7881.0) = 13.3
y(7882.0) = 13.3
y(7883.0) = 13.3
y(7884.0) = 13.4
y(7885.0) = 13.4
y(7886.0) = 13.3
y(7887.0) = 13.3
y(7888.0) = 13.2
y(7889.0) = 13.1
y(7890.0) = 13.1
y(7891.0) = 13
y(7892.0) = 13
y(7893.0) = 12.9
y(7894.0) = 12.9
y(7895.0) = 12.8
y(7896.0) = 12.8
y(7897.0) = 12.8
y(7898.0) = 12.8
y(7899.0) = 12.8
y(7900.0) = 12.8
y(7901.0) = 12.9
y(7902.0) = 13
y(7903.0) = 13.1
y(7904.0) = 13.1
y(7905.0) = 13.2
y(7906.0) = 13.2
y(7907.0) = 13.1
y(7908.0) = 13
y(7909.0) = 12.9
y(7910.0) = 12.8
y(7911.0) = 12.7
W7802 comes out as 2.8 Angstrom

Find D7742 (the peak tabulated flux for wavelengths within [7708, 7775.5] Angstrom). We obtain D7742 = 15.1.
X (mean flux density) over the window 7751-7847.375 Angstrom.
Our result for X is 12.7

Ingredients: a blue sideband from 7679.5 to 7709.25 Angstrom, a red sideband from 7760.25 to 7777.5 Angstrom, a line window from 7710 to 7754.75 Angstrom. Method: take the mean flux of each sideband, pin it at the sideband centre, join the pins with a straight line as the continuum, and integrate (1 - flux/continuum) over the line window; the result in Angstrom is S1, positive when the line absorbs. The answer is -2.4 Angstrom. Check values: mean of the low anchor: 12.5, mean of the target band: 13.3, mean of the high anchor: 12.7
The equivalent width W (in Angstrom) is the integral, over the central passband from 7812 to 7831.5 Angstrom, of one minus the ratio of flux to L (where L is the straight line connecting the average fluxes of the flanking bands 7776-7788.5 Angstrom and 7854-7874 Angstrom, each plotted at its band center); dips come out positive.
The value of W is 0.8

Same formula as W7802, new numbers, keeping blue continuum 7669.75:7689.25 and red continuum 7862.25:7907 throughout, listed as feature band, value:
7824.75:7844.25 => -0.5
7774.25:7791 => 0.4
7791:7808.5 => 0.0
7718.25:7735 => -1.0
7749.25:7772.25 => -0.1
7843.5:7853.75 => -0.5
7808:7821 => 1.6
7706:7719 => 0.3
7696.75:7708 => 0.2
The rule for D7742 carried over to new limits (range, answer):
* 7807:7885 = 14.1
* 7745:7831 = 13.4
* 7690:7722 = 13.1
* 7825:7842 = 14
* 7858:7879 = 13.8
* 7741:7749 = 14.8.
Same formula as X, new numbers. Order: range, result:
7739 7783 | 13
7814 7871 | 13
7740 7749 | 13.7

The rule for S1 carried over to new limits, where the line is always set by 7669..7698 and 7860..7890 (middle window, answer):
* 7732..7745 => -1.8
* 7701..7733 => -0.1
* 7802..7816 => 1.6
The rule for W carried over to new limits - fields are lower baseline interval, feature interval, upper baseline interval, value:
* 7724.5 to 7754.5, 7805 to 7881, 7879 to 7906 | 2.1 Angstrom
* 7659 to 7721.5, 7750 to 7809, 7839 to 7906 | 0.7 Angstrom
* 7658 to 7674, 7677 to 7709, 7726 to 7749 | 1.0 Angstrom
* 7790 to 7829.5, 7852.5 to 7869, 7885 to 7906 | -0.2 Angstrom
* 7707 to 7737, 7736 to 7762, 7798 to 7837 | -1.3 Angstrom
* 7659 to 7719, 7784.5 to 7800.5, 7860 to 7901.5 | -0.1 Angstrom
